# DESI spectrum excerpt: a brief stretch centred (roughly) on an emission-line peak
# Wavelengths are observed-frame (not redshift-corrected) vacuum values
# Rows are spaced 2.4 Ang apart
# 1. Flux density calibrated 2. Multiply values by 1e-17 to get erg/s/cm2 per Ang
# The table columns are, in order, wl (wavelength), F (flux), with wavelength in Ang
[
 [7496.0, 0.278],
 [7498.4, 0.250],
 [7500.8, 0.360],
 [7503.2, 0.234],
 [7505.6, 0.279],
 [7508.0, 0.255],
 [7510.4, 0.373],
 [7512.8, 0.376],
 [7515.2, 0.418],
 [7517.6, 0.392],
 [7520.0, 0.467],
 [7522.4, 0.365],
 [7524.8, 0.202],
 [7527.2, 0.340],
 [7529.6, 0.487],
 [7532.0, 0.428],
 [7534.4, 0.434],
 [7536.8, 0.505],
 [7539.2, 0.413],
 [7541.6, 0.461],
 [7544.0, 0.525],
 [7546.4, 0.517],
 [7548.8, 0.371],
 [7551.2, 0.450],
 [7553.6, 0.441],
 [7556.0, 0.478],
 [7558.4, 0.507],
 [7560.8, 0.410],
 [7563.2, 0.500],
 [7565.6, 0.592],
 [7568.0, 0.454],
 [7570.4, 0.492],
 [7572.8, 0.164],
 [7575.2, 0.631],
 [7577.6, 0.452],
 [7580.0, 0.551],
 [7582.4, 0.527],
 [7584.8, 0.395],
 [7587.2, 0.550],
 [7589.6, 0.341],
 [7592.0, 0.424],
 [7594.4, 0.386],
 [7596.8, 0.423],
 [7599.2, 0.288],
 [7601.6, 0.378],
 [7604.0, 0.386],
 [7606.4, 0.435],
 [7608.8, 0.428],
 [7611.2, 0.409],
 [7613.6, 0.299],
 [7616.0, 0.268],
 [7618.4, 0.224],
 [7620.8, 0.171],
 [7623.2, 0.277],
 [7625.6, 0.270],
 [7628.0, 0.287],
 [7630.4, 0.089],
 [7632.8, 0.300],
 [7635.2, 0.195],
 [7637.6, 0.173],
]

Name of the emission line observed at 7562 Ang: Mg II 2798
